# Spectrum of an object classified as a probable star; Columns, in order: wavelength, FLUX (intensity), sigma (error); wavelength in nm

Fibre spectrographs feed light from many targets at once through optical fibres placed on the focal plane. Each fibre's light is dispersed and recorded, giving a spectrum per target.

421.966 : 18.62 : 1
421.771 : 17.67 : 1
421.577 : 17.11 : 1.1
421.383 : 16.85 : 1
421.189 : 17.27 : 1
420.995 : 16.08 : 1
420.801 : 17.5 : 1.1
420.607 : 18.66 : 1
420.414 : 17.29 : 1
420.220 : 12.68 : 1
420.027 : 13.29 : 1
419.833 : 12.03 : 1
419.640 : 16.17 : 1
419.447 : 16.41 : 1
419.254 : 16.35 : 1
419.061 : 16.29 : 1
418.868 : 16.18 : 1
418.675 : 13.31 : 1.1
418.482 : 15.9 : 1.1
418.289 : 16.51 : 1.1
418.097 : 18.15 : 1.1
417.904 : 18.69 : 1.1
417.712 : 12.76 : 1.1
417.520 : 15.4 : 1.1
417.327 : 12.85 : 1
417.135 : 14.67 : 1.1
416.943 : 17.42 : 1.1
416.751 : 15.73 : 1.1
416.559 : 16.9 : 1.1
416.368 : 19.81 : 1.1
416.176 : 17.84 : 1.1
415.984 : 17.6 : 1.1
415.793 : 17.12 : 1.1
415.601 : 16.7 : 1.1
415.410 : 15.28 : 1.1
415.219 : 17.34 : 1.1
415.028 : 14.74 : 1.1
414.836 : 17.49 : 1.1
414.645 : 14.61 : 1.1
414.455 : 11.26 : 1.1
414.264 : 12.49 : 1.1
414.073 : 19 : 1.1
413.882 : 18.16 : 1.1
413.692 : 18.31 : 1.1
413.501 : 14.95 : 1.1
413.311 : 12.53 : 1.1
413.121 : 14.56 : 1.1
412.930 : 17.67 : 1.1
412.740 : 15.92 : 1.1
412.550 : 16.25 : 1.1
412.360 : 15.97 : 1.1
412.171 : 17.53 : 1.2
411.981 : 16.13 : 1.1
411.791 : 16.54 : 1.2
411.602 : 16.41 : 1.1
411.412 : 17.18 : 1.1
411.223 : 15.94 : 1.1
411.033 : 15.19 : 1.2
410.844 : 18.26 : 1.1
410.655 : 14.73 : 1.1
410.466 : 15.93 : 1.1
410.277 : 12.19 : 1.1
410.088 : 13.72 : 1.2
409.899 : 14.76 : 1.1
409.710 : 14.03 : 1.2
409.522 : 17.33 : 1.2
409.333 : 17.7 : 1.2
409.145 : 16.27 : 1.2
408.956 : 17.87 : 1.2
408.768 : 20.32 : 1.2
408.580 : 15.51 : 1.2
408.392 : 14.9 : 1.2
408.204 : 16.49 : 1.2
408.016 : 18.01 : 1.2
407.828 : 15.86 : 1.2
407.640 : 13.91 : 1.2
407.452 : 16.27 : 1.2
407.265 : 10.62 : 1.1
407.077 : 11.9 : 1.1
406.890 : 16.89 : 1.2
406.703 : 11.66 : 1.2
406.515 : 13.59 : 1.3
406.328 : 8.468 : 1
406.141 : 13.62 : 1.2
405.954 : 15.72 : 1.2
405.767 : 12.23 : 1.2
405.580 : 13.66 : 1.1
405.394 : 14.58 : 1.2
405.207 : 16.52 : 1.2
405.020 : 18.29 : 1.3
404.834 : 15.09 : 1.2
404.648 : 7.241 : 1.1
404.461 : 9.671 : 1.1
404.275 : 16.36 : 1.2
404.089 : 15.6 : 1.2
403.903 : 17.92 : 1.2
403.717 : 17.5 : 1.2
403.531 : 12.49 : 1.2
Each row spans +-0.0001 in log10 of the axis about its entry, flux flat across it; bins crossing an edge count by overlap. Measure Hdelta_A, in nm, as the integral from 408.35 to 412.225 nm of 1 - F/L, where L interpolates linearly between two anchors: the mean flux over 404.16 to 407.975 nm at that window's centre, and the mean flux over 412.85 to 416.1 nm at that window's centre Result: -0.35 nm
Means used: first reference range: 13.7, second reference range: 15.9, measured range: 16.1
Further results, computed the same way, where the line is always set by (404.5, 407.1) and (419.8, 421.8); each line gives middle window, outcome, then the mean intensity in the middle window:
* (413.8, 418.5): -0.27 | 16.2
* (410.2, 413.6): -0.29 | 15.8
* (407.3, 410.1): -0.43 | 16.2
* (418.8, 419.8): -0.01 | 16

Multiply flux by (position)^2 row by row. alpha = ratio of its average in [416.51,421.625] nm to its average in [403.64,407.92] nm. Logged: 1.20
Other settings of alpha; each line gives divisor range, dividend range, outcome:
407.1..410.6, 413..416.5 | 1.07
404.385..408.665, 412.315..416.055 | 1.18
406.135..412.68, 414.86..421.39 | 1.09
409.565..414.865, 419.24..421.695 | 1.06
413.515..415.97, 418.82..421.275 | 1.01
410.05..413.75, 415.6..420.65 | 1.04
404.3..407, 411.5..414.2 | 1.26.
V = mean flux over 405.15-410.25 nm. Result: 14.9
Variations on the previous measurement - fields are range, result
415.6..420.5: 15.9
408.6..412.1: 16.1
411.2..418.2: 16.2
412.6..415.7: 15.7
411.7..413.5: 15.9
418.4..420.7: 15.4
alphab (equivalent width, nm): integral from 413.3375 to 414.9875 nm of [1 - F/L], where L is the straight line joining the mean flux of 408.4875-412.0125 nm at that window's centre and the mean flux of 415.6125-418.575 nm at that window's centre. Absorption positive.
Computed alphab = 0.072 nm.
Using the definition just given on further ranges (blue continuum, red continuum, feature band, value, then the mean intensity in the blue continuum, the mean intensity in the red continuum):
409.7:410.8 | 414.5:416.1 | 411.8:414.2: -0.15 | 14.4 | 16.2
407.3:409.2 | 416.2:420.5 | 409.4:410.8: 0.12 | 16.4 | 15.7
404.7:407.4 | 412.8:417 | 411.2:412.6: -0.10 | 13.7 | 16.2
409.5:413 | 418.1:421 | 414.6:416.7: -0.15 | 15.8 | 15.7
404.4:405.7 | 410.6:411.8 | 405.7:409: 0.02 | 13.6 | 16.4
